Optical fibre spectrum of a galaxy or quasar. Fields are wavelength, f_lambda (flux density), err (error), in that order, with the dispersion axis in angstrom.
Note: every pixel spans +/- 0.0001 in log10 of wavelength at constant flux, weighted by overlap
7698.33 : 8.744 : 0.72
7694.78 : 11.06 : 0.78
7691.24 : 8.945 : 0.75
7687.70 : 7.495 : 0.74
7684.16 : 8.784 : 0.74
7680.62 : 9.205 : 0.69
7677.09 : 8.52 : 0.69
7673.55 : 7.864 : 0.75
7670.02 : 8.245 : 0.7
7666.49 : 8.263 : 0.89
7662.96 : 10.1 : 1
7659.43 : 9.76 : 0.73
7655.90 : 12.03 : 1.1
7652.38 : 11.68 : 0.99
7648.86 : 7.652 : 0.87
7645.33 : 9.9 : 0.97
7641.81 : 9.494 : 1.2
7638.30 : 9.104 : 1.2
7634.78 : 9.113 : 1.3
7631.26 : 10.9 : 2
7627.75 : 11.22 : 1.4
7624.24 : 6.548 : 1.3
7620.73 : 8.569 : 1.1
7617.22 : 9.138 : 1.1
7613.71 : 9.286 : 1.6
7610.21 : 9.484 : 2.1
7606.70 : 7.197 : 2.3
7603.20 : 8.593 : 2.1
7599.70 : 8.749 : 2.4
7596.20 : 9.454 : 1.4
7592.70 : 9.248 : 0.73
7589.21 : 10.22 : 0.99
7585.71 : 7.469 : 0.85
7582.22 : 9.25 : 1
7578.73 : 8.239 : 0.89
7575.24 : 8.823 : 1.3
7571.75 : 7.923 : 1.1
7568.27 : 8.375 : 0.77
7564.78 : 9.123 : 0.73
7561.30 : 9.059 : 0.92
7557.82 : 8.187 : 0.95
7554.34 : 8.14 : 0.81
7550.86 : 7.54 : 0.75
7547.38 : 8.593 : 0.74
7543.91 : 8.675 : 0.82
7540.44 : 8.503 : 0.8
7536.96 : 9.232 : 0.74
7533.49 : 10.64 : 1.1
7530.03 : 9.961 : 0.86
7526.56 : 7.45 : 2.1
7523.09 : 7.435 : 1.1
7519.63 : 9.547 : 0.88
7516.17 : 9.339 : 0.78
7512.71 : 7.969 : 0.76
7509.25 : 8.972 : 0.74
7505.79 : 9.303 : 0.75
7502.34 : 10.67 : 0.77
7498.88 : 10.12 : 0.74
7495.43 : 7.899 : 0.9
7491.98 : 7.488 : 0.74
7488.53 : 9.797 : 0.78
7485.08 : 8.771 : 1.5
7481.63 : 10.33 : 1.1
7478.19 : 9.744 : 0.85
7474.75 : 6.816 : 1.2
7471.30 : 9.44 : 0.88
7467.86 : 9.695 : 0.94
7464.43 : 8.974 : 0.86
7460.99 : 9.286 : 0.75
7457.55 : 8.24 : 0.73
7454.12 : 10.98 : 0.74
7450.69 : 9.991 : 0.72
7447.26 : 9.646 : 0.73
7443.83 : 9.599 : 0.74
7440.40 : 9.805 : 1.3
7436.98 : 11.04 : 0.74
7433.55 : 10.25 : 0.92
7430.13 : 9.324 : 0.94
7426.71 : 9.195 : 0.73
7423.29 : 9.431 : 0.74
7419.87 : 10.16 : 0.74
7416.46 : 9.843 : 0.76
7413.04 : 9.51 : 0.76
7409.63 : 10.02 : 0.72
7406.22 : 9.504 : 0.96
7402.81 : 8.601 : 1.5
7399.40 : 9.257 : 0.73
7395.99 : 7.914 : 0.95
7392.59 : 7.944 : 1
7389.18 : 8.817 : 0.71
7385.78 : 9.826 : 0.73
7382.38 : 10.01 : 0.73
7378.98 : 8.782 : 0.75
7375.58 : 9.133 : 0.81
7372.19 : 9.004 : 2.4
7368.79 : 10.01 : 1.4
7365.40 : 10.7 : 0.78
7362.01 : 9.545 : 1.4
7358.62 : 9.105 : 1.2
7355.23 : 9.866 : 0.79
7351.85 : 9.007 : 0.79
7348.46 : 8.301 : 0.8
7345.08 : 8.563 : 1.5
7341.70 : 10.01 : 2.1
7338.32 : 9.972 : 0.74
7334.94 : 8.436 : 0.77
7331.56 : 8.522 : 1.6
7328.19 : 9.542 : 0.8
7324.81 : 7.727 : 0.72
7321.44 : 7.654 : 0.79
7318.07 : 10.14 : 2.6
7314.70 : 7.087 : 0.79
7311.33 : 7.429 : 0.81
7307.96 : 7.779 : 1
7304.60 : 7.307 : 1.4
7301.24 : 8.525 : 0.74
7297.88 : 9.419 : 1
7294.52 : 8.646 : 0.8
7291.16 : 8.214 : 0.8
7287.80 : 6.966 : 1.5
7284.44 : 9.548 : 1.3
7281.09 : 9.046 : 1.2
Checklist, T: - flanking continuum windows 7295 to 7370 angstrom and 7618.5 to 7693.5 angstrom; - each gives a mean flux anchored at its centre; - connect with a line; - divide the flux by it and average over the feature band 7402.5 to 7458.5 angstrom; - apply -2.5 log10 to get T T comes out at -0.09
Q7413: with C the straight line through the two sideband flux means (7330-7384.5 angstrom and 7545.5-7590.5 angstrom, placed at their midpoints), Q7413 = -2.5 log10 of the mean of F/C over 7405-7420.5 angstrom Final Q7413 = -0.079 mag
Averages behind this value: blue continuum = 9.32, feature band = 9.8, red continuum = 8.52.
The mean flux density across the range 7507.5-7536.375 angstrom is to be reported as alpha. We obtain 8.93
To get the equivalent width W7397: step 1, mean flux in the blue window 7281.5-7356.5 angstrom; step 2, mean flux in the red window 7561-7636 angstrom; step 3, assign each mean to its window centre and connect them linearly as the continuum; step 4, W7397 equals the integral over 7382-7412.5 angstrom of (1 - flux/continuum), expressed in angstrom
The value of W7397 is -1.4 angstrom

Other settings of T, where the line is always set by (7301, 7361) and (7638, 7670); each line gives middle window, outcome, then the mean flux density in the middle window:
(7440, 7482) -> -0.04 mag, 9.39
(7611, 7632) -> 0.05 mag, 9.21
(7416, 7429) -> -0.08 mag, 9.63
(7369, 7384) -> -0.06 mag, 9.3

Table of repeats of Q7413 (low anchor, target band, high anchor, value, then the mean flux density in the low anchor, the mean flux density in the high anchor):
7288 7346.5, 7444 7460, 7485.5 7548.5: -0.102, 8.49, 8.98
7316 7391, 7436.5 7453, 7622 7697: -0.084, 9.2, 9.32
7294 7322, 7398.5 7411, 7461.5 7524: -0.082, 8.23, 9.04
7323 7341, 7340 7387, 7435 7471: -0.036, 8.9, 9.72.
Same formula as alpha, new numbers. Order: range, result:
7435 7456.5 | 10.1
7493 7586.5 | 8.76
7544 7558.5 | 8.17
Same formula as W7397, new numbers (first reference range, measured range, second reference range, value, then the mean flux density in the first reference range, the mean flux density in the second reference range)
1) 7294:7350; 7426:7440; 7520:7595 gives -2.3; 8.53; 8.69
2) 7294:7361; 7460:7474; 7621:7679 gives -0.3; 8.66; 9.38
